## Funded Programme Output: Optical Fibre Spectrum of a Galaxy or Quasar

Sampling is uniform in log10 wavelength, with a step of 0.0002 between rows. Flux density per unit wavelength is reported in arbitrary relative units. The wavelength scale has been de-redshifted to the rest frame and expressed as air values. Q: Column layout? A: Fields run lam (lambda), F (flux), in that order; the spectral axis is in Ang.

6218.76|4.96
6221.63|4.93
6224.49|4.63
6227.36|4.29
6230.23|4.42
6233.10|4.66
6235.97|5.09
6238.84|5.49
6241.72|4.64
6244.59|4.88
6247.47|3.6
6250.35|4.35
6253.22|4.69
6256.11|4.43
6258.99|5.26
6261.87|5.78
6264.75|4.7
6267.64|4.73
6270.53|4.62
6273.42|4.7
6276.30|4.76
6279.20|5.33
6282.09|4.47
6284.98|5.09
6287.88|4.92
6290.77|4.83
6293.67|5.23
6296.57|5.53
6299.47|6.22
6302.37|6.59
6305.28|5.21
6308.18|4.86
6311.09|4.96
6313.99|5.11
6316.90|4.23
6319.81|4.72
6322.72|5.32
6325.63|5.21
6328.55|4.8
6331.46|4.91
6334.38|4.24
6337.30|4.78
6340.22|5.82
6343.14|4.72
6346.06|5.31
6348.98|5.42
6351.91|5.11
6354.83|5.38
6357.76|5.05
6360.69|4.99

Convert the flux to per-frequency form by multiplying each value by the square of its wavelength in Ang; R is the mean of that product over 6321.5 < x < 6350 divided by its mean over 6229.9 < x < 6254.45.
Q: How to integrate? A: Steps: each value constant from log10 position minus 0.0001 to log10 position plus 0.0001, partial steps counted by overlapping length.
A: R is 1.12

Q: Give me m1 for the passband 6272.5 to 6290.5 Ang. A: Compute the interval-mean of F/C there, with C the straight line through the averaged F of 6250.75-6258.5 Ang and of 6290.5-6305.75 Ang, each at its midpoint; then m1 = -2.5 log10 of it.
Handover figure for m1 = 0.08 mag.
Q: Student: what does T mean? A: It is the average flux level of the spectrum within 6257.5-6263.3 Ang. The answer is 5.51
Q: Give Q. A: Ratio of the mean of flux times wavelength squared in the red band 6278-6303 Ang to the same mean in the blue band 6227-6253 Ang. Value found 1.2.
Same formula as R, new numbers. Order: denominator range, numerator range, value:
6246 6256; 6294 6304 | 1.44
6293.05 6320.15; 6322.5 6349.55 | 0.96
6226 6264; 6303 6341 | 1.07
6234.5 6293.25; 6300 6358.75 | 1.08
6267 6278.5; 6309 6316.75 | 1.04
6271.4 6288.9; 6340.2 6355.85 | 1.10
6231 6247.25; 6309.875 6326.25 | 1.04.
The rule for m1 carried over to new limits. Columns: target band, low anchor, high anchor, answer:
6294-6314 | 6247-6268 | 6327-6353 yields -0.13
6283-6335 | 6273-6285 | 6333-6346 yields -0.05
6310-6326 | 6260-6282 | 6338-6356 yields 0.05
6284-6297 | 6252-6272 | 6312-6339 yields -0.05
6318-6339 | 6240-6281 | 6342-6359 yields 0.05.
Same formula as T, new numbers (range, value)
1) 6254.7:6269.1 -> 4.98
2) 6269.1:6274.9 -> 4.67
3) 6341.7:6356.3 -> 5.19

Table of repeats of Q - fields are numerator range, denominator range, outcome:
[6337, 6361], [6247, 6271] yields 1.13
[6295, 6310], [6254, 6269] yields 1.15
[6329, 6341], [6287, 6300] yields 0.93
